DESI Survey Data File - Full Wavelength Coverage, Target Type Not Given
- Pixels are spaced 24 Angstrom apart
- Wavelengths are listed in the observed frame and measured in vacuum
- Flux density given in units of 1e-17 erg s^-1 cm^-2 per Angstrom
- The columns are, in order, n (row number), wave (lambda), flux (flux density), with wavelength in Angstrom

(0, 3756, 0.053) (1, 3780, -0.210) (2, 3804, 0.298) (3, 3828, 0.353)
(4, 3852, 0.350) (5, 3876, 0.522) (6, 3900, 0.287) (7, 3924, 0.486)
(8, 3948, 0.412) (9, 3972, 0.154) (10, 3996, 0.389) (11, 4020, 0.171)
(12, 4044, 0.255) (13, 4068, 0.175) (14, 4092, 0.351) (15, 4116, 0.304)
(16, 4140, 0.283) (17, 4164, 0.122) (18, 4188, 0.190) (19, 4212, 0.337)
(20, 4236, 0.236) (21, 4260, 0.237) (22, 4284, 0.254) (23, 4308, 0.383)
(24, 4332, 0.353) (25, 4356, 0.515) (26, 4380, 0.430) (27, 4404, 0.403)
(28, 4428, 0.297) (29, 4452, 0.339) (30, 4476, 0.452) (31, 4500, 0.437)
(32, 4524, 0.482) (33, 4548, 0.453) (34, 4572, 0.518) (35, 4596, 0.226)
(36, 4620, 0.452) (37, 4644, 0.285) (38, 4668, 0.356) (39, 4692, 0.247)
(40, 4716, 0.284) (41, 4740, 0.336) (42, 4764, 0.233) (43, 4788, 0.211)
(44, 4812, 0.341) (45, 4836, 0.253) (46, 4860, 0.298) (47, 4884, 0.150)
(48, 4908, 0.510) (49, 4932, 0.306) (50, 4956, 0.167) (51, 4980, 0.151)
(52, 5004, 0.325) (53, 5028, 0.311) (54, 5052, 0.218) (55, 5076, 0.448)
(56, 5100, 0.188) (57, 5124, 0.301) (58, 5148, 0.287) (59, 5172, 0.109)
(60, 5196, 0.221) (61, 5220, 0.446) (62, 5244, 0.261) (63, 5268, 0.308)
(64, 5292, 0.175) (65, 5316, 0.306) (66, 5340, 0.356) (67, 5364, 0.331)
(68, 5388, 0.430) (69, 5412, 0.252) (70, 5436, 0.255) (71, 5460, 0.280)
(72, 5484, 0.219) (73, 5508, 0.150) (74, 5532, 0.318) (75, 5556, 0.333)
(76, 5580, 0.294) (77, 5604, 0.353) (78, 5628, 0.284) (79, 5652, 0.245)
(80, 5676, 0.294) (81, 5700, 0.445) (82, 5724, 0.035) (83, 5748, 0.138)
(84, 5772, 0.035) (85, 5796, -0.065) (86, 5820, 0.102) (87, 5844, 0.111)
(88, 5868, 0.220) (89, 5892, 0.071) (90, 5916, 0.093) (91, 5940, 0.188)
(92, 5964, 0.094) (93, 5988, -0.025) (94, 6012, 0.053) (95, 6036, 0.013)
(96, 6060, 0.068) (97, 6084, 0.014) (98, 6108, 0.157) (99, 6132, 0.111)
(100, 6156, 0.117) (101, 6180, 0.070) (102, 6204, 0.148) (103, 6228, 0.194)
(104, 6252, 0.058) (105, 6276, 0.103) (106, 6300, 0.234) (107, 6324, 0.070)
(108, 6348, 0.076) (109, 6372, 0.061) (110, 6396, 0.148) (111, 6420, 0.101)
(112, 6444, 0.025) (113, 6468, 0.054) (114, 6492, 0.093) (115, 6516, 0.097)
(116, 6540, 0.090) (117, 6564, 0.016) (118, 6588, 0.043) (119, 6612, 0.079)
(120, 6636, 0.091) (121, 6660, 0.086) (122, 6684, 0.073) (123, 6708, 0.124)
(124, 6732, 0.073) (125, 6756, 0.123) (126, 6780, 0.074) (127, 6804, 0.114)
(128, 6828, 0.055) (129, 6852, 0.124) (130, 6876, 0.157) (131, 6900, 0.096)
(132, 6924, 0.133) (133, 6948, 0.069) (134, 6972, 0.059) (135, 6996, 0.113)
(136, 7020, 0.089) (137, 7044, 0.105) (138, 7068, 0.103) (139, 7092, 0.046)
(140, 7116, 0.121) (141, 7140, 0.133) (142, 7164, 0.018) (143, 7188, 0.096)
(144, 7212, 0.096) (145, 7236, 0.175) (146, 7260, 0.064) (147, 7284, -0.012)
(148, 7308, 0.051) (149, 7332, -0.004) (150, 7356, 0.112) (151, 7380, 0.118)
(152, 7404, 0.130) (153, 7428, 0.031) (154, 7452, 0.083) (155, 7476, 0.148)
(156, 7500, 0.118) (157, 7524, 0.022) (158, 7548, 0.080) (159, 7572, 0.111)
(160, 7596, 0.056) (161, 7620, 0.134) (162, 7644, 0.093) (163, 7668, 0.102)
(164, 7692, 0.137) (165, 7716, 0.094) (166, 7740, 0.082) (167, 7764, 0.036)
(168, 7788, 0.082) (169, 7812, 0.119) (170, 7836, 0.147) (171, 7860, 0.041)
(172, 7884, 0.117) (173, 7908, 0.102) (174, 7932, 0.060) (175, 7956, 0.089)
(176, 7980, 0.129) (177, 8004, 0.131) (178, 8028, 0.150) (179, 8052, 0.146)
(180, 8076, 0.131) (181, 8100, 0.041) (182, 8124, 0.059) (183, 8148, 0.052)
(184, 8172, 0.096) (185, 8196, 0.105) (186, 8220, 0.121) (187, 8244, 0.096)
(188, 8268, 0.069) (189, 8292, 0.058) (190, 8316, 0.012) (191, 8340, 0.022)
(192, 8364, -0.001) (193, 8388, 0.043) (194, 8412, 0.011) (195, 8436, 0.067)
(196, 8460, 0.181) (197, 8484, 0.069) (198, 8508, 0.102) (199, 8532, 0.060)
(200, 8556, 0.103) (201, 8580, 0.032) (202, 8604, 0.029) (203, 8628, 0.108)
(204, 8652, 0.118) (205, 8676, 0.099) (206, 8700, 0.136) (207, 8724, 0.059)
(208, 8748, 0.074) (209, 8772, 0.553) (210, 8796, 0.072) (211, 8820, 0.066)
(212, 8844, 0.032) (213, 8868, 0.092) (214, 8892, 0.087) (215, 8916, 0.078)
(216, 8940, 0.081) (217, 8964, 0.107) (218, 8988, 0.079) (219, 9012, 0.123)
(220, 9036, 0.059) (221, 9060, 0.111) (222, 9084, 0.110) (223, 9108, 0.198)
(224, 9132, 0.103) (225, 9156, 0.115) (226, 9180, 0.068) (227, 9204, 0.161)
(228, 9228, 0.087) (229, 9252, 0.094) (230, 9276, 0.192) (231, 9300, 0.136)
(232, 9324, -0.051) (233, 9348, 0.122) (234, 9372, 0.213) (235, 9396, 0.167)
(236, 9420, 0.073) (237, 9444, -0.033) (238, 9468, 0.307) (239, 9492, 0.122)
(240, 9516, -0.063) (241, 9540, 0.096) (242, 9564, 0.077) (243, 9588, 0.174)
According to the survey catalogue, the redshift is 1.354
